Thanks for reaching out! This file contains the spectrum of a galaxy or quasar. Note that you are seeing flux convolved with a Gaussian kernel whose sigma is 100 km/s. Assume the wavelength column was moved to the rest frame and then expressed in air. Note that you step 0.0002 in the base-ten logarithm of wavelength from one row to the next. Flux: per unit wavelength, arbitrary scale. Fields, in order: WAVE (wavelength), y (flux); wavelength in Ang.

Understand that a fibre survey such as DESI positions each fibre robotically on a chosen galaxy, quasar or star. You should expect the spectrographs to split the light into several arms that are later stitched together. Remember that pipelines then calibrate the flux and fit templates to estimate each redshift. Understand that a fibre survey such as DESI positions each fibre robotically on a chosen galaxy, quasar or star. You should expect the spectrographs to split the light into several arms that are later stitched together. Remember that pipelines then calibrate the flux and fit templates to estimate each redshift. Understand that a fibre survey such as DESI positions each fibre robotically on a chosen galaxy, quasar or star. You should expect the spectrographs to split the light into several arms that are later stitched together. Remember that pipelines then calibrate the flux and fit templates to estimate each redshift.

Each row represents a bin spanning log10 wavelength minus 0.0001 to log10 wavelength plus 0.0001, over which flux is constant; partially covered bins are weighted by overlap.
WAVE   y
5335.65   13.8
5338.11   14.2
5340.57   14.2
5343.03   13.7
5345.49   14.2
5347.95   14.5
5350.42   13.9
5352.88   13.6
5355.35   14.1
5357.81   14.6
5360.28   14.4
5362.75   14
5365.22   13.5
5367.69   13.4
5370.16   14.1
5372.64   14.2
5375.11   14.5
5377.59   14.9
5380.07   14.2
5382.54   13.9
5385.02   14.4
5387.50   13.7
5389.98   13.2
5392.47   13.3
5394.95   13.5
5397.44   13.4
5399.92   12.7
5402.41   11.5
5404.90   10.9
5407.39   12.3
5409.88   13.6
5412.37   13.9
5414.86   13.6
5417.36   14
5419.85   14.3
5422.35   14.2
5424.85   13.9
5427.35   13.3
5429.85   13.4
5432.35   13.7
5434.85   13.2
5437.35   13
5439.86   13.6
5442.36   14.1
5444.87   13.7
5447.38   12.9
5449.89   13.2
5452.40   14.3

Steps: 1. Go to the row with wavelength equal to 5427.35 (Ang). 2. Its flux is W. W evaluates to 13.3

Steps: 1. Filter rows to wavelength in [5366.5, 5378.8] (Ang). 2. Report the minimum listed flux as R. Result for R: 13.4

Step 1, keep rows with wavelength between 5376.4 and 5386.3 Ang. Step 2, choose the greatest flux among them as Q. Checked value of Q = 14.9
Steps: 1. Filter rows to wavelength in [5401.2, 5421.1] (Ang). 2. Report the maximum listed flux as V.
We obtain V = 14.3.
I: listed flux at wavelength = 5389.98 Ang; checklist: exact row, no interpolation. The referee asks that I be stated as 13.2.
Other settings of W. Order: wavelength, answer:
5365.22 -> 13.5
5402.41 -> 11.5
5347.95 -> 14.5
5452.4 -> 14.3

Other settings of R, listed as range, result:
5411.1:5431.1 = 13.3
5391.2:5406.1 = 10.9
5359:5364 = 14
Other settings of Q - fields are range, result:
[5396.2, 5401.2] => 13.4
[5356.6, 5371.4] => 14.6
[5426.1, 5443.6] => 14.1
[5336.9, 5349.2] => 14.5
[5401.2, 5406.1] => 11.5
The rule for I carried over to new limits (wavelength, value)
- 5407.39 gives 12.3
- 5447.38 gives 12.9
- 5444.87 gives 13.7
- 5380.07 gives 14.2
